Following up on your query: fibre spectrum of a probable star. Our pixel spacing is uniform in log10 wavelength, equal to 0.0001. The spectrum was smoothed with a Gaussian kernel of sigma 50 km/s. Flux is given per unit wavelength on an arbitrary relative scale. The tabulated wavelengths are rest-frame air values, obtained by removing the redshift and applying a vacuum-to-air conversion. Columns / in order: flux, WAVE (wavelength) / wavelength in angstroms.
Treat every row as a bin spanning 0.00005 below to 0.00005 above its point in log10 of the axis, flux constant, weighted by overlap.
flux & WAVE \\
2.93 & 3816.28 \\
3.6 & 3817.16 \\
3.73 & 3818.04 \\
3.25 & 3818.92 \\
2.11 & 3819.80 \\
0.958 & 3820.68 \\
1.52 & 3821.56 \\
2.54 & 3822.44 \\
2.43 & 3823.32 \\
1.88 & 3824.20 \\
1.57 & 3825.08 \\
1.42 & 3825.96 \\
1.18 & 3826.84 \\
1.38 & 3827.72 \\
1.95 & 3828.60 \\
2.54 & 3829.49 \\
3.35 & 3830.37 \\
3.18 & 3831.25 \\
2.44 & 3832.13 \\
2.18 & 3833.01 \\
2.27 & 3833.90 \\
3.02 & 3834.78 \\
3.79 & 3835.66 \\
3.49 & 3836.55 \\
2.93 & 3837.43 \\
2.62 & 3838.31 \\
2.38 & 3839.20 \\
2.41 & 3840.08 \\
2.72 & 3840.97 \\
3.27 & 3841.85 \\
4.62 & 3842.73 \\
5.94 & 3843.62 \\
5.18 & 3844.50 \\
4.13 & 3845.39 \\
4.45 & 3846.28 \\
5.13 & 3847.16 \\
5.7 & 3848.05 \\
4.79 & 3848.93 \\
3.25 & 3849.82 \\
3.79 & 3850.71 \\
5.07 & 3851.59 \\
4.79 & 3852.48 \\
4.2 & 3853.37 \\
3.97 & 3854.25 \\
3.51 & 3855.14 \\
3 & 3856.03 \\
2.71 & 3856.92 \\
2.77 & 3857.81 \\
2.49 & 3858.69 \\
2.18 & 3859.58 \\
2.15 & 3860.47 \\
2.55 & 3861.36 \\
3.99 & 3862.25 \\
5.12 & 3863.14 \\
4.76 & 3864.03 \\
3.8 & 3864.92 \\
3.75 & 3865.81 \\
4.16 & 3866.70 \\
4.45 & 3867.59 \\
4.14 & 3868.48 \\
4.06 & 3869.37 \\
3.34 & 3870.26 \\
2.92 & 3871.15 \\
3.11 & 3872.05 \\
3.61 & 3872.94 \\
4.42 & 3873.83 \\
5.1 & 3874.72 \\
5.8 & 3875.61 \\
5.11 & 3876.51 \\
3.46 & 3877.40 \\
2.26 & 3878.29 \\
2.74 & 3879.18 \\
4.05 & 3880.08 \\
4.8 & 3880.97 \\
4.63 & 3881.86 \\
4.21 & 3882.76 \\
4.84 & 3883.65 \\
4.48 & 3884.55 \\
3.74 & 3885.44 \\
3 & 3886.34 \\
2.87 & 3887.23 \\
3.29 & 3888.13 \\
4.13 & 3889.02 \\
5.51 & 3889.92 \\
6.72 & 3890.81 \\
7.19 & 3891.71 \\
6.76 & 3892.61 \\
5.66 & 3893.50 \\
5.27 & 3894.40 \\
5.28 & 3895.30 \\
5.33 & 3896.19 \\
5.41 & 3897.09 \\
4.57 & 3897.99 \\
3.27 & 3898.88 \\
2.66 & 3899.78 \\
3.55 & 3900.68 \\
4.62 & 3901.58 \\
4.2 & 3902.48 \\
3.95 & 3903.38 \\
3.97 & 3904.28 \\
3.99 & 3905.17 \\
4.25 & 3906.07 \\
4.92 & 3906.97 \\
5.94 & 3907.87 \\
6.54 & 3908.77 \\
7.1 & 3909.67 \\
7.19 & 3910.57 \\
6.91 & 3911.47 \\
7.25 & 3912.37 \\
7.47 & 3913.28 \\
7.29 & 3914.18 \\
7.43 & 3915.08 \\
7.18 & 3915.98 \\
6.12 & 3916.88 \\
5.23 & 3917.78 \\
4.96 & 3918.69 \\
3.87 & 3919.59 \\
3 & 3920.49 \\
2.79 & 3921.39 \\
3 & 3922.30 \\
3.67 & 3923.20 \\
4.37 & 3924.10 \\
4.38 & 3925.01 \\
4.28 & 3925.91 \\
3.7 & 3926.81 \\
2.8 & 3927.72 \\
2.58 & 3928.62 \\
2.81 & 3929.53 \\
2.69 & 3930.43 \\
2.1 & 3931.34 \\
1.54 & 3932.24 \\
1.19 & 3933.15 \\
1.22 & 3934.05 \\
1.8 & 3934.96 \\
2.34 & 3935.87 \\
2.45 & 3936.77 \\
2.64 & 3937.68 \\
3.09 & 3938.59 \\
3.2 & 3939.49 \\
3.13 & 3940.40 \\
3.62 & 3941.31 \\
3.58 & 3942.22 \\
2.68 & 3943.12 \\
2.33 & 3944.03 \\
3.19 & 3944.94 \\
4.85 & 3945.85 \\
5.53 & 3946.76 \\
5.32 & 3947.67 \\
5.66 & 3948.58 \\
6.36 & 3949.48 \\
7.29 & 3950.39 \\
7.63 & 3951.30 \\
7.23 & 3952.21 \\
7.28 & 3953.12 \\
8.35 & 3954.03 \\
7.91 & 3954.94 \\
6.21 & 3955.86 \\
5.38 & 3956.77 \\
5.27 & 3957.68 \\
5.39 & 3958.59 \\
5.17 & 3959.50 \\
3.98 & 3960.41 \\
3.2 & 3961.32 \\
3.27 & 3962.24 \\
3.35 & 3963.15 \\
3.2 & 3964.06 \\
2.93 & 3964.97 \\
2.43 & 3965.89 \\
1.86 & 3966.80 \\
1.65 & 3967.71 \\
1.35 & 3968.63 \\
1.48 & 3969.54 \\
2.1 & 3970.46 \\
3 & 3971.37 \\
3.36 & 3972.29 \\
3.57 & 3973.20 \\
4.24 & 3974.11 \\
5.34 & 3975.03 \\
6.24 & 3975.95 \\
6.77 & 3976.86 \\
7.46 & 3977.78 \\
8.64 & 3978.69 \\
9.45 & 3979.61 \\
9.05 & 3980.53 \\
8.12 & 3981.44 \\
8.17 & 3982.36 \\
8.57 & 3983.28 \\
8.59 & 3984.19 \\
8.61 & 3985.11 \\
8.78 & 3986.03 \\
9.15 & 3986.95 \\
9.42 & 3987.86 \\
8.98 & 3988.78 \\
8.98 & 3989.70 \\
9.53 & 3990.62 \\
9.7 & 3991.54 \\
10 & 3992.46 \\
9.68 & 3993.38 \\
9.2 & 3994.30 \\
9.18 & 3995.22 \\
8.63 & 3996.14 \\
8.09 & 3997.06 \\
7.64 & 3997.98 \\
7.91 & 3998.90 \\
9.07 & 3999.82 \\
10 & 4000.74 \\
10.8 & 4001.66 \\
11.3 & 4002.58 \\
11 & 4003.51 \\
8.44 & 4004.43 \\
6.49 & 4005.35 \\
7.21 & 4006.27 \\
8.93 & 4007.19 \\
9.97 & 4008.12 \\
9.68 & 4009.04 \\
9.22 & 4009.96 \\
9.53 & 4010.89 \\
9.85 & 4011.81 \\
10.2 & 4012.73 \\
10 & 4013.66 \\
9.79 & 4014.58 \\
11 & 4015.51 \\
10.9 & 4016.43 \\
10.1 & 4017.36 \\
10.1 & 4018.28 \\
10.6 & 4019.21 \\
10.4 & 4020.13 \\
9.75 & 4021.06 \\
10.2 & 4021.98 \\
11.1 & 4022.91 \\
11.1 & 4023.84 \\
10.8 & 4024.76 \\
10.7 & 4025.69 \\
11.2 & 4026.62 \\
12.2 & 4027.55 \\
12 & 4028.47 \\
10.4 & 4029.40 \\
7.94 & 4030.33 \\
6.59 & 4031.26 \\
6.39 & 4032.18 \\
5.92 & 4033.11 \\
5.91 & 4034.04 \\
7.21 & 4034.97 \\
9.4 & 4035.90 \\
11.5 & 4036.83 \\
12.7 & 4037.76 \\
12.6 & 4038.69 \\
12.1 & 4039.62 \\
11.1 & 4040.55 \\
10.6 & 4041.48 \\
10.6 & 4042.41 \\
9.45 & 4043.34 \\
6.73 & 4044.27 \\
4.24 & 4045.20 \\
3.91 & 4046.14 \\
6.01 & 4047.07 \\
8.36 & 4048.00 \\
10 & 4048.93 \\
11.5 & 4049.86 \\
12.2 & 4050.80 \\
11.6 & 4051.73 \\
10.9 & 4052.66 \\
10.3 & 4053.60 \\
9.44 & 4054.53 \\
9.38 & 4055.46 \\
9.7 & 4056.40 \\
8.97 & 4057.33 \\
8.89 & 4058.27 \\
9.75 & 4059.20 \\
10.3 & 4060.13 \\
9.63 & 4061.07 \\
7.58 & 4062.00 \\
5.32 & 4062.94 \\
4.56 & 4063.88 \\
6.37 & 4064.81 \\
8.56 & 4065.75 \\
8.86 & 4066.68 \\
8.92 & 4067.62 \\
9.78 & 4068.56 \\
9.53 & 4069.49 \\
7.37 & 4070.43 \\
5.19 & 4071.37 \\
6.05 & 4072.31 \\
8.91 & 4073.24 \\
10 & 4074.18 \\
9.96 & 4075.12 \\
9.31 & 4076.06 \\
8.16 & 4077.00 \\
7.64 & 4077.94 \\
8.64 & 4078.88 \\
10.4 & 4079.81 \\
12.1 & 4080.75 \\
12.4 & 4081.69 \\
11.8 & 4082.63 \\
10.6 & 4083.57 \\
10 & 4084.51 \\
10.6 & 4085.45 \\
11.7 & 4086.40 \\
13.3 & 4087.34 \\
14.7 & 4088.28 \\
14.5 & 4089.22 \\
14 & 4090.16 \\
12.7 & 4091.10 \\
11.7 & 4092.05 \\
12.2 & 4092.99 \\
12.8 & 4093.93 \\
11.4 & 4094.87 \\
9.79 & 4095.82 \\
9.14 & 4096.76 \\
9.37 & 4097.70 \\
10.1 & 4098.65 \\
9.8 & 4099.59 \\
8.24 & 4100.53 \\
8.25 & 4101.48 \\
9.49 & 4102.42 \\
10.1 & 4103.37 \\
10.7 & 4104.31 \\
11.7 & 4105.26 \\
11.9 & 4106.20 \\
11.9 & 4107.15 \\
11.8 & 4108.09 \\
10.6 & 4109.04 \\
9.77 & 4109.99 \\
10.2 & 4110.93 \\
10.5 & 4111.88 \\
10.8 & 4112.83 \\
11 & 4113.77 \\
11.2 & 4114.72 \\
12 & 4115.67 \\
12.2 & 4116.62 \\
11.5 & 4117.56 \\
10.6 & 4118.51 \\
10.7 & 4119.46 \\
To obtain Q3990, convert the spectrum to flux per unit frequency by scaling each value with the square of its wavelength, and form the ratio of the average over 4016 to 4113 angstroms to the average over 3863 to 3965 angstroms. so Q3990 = 2.38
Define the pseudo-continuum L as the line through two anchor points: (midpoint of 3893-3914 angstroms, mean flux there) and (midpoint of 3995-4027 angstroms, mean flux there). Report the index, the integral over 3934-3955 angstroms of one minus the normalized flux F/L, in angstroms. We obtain 7.5 angstroms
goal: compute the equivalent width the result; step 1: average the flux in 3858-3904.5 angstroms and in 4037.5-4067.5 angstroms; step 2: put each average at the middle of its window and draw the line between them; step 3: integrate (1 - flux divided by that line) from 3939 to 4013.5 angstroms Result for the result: 3.8 angstroms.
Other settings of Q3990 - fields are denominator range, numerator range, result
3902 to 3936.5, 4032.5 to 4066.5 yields 2.20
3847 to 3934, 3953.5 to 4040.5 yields 1.97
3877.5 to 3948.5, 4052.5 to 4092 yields 2.47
